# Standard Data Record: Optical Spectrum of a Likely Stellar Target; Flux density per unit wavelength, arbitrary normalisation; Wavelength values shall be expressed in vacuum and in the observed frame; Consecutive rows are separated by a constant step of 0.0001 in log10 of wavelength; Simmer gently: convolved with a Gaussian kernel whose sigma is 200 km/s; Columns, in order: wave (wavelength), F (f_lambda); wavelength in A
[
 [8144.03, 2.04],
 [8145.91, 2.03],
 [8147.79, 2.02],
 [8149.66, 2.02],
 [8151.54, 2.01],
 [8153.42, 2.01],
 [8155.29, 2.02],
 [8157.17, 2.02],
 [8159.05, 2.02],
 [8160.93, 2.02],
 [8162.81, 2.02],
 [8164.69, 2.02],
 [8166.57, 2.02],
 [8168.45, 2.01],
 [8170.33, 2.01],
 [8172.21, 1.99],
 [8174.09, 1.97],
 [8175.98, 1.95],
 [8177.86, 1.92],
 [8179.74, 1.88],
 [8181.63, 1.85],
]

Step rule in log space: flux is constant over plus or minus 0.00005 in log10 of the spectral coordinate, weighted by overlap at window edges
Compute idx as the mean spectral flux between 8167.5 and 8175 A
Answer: 2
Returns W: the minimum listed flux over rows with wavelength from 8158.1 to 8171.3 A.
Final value 2.01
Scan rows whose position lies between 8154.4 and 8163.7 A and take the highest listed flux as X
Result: 2.02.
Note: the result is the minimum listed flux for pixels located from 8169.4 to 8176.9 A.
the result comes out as 1.95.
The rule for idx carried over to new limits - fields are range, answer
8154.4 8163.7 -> 2.02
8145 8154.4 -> 2.02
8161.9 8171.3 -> 2.02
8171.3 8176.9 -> 1.97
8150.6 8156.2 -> 2.01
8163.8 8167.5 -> 2.02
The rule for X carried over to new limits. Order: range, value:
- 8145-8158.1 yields 2.03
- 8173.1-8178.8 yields 1.97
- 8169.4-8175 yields 2.01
